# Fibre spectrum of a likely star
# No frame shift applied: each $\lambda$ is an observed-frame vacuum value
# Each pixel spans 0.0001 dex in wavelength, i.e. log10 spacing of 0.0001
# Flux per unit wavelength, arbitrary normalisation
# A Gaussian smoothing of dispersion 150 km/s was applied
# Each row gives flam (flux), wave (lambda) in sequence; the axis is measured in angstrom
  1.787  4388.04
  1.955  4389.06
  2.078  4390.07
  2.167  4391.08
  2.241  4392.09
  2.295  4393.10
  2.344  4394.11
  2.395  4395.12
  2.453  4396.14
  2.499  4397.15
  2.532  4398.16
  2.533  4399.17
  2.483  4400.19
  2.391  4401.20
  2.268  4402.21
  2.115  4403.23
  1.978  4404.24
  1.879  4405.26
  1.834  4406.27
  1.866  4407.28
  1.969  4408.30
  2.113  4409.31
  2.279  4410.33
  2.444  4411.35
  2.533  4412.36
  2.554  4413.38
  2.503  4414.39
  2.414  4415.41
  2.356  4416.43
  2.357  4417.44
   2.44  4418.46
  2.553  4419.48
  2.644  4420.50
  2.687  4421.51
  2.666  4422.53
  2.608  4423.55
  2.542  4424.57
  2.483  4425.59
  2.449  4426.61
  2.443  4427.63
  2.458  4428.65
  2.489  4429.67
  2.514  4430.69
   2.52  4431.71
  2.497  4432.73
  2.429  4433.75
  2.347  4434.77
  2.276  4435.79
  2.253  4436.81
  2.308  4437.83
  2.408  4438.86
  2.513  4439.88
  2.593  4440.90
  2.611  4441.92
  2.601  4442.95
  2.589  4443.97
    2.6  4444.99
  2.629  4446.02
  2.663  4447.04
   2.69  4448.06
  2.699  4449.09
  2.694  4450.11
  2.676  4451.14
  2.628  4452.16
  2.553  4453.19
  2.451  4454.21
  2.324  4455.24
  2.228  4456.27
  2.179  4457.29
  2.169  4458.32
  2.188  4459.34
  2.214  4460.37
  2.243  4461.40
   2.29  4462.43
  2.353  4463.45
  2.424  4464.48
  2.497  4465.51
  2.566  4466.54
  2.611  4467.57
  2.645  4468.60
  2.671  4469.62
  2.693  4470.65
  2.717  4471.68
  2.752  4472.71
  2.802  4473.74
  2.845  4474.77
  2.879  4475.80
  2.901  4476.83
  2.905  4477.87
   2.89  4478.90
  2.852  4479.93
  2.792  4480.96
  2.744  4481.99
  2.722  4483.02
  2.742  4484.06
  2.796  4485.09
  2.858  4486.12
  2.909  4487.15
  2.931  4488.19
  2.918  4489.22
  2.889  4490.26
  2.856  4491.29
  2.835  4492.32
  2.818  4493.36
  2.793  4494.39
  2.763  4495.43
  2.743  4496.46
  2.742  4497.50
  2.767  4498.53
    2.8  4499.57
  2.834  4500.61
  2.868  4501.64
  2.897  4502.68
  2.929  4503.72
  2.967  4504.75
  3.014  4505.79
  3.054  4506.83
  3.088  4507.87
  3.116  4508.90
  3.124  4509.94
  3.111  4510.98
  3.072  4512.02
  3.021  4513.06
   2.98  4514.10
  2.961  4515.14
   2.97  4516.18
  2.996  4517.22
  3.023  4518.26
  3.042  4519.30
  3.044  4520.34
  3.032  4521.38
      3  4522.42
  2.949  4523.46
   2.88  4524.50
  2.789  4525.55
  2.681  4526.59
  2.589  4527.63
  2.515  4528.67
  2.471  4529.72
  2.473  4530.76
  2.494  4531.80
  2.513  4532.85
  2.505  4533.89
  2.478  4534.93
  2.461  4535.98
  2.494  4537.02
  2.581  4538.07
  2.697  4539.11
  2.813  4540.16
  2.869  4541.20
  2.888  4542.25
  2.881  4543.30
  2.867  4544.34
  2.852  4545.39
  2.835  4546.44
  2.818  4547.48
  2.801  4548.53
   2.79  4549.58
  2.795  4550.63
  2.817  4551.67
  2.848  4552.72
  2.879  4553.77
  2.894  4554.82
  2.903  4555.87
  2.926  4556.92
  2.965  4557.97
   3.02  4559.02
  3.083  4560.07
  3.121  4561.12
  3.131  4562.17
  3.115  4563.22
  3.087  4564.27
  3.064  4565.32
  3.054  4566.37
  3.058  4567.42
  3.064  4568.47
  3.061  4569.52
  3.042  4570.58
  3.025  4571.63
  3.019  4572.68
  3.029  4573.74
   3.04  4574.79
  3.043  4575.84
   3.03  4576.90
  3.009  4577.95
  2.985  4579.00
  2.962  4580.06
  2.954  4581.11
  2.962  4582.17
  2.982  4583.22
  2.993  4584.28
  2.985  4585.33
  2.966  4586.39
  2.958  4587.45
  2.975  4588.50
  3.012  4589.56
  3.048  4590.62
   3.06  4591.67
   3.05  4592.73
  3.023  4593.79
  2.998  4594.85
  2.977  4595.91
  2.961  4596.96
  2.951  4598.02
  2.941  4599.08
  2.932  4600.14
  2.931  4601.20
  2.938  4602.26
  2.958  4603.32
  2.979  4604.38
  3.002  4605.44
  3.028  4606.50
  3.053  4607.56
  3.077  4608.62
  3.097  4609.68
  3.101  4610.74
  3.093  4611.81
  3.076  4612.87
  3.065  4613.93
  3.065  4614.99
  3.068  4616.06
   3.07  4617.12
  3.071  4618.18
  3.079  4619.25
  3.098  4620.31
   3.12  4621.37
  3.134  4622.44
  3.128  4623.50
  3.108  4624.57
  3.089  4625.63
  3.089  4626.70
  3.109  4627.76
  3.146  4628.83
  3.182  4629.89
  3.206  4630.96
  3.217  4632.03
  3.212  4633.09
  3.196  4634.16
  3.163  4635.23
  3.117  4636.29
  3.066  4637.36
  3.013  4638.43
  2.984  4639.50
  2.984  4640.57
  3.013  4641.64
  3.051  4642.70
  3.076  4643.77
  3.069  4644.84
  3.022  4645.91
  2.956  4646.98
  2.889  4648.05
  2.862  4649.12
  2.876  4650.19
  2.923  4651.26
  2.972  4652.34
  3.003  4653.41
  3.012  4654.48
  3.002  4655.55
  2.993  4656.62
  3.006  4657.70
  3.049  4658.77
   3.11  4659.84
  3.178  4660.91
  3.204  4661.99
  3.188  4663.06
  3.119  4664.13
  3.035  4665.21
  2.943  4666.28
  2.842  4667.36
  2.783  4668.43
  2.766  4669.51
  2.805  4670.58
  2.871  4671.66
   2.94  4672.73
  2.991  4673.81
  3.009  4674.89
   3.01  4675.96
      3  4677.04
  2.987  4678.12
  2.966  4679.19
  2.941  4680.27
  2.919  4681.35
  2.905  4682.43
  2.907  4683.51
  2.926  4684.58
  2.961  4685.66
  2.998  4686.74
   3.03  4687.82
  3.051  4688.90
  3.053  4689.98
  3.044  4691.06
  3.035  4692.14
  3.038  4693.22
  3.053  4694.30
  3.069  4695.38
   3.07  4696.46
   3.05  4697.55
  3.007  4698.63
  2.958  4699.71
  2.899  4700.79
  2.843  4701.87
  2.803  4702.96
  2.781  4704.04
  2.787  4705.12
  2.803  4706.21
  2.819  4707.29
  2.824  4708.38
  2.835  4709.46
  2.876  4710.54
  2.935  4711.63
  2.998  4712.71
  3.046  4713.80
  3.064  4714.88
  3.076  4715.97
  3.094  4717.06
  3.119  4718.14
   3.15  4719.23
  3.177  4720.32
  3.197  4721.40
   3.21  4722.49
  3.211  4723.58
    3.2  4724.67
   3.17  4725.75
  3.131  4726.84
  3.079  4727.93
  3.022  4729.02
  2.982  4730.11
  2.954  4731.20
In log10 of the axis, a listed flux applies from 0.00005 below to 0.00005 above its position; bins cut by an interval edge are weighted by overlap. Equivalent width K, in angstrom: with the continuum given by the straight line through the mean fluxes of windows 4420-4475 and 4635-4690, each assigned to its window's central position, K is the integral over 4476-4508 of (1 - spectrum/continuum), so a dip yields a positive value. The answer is -3.0 angstrom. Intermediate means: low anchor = 2.51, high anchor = 2.99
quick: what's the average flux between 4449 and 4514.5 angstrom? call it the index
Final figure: 2.74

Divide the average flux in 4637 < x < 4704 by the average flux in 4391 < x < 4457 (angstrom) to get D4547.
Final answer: 1.23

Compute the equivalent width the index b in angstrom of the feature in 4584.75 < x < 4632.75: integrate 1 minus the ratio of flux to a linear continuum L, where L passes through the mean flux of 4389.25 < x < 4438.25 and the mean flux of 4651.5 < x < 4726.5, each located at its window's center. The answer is -4.1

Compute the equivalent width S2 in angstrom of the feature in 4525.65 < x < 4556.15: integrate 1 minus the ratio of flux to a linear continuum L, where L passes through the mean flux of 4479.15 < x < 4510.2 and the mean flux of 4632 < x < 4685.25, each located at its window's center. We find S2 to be 2.10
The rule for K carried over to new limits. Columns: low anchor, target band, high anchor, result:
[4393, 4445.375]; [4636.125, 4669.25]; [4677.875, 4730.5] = -1.3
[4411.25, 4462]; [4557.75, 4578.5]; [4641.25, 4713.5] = -2.3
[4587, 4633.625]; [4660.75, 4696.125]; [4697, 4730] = 0.4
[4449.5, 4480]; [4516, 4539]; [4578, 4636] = 0.4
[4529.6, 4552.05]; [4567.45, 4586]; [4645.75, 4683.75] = -1.6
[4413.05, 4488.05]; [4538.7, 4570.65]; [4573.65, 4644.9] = -0.6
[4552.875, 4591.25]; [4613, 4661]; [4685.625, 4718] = -1.2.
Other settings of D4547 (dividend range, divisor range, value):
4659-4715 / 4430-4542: 1.10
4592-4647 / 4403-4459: 1.26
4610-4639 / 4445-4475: 1.24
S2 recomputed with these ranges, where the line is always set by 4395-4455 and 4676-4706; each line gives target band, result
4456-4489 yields -1.3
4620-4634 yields -1.5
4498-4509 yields -1.4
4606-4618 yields -1.1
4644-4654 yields -0.3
